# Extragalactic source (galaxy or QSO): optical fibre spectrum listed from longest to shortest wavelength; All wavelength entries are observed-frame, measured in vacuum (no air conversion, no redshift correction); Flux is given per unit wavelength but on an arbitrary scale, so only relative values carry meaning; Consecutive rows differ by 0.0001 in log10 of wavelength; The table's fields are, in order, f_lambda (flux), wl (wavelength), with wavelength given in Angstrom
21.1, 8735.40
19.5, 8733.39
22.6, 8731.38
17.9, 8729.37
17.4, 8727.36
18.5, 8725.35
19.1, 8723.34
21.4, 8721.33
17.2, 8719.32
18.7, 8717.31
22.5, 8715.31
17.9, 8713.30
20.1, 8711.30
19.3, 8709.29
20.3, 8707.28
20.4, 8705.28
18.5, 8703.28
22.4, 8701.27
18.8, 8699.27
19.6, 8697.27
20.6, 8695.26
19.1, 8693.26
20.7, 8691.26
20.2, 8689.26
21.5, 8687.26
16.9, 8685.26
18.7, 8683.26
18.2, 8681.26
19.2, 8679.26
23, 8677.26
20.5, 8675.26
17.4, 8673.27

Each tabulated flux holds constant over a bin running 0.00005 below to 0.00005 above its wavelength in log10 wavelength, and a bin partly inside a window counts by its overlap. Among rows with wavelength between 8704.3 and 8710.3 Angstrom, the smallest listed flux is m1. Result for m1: 19.3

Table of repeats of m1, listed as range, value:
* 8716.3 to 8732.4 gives 17.2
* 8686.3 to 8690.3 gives 20.2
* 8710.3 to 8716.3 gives 17.9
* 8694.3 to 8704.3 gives 18.5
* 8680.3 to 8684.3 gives 18.2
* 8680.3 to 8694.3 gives 16.9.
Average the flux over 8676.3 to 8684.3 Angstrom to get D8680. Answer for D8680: 19.7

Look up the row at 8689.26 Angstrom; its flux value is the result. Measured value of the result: 20.2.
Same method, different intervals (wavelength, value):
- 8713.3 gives 17.9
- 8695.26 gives 20.6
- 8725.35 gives 18.5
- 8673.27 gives 17.4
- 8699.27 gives 18.8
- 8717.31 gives 18.7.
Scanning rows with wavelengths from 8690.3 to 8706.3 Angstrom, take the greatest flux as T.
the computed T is 22.4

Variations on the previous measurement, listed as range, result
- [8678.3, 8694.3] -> 21.5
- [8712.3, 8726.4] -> 22.5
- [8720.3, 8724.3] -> 21.4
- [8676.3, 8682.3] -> 23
